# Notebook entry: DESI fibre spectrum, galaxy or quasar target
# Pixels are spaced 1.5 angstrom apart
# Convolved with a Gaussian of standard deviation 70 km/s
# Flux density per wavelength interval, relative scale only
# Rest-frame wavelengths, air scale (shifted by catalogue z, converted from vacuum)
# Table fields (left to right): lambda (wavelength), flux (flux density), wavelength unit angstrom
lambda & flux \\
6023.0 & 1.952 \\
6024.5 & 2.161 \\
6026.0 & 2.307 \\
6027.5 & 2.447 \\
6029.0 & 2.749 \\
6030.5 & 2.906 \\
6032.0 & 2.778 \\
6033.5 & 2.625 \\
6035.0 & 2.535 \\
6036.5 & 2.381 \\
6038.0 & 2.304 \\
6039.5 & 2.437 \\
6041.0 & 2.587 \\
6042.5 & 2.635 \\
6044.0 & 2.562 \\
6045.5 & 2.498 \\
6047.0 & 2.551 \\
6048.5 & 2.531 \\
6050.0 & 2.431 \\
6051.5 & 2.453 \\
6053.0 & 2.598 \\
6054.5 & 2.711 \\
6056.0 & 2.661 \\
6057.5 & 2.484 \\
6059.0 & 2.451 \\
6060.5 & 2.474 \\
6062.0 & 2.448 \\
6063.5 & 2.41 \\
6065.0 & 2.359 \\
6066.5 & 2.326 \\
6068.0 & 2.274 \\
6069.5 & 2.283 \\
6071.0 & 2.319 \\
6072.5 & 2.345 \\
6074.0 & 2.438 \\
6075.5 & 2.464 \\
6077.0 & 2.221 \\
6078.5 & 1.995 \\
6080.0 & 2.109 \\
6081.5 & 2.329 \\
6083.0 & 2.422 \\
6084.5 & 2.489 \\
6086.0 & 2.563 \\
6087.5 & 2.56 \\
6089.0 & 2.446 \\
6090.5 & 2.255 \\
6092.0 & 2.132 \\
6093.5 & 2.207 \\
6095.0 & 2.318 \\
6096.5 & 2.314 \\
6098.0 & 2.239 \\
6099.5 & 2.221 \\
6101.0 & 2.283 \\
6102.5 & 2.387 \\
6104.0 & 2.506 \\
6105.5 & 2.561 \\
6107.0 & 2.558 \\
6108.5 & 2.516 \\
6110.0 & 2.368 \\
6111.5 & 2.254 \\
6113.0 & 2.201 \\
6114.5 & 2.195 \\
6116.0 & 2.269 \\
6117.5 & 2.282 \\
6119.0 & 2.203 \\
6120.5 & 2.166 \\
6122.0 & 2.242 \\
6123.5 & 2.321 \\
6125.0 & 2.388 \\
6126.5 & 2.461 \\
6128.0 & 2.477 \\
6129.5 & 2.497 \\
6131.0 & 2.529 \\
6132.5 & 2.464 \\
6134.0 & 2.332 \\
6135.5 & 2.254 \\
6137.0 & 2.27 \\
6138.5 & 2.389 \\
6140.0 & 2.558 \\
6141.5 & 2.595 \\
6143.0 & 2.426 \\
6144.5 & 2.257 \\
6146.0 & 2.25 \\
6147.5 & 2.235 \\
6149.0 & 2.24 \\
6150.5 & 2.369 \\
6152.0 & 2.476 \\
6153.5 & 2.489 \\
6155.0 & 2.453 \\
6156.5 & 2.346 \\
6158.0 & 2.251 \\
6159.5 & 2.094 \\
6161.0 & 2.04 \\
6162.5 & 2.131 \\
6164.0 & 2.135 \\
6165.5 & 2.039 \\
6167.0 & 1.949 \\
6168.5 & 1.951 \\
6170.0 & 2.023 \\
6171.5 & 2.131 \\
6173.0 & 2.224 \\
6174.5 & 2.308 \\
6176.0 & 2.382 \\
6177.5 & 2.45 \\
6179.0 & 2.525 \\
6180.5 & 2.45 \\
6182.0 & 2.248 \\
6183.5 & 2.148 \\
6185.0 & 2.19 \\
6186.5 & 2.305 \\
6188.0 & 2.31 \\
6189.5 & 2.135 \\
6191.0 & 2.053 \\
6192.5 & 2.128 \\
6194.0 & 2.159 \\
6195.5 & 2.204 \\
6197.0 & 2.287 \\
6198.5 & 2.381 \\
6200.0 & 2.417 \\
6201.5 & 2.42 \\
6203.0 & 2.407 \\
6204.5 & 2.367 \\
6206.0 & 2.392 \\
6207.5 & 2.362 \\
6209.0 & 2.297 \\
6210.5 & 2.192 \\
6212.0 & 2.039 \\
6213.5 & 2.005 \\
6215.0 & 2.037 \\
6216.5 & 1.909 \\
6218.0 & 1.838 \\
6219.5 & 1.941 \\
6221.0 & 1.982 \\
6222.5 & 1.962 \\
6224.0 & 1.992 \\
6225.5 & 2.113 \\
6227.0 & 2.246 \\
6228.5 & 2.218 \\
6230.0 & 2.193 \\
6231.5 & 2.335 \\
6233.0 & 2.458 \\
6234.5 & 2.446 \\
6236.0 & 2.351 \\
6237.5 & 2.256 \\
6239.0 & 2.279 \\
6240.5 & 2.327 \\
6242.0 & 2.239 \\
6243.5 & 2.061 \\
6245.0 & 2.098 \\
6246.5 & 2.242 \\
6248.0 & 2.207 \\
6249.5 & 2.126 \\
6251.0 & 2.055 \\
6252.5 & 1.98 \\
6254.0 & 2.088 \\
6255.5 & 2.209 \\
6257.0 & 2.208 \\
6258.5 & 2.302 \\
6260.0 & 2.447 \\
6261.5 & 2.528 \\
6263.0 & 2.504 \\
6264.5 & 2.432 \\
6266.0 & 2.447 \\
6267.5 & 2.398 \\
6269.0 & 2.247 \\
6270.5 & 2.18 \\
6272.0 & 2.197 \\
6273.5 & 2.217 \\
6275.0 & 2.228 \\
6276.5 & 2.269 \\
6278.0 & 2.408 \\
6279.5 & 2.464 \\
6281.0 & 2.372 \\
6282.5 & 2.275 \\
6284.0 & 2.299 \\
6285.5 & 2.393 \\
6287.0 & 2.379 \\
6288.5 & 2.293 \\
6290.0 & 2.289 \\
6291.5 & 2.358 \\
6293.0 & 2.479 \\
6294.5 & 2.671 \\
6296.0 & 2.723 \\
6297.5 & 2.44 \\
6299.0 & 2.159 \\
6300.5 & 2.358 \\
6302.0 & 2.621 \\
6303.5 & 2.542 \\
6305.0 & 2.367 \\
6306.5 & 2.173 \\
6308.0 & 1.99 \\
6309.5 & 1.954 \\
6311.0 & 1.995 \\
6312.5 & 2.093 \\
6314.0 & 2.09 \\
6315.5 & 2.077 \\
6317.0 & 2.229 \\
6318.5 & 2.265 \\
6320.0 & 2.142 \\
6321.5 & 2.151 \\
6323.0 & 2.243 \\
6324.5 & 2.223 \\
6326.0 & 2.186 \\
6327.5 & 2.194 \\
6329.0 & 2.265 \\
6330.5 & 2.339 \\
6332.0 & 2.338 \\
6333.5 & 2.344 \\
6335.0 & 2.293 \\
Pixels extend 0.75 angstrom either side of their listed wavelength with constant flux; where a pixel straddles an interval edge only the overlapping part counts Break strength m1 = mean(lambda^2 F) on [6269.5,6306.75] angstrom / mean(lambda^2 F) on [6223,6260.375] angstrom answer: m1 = 1.1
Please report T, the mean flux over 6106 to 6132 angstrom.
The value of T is 2.35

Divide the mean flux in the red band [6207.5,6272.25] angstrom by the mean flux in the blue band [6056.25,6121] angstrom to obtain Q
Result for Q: 0.94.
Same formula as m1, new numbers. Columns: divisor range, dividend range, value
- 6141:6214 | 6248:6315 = 1.05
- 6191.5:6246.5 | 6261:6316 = 1.08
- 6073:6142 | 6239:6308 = 1.04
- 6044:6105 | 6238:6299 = 1.03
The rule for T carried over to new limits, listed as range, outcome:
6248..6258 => 2.12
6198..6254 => 2.19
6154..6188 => 2.22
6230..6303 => 2.32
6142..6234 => 2.22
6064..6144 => 2.35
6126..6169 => 2.31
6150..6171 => 2.19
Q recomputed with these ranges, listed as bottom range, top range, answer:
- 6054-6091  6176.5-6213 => 0.96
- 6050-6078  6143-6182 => 0.93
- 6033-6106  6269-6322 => 0.95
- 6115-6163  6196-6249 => 0.95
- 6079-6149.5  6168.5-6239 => 0.94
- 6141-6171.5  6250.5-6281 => 1.03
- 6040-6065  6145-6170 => 0.88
